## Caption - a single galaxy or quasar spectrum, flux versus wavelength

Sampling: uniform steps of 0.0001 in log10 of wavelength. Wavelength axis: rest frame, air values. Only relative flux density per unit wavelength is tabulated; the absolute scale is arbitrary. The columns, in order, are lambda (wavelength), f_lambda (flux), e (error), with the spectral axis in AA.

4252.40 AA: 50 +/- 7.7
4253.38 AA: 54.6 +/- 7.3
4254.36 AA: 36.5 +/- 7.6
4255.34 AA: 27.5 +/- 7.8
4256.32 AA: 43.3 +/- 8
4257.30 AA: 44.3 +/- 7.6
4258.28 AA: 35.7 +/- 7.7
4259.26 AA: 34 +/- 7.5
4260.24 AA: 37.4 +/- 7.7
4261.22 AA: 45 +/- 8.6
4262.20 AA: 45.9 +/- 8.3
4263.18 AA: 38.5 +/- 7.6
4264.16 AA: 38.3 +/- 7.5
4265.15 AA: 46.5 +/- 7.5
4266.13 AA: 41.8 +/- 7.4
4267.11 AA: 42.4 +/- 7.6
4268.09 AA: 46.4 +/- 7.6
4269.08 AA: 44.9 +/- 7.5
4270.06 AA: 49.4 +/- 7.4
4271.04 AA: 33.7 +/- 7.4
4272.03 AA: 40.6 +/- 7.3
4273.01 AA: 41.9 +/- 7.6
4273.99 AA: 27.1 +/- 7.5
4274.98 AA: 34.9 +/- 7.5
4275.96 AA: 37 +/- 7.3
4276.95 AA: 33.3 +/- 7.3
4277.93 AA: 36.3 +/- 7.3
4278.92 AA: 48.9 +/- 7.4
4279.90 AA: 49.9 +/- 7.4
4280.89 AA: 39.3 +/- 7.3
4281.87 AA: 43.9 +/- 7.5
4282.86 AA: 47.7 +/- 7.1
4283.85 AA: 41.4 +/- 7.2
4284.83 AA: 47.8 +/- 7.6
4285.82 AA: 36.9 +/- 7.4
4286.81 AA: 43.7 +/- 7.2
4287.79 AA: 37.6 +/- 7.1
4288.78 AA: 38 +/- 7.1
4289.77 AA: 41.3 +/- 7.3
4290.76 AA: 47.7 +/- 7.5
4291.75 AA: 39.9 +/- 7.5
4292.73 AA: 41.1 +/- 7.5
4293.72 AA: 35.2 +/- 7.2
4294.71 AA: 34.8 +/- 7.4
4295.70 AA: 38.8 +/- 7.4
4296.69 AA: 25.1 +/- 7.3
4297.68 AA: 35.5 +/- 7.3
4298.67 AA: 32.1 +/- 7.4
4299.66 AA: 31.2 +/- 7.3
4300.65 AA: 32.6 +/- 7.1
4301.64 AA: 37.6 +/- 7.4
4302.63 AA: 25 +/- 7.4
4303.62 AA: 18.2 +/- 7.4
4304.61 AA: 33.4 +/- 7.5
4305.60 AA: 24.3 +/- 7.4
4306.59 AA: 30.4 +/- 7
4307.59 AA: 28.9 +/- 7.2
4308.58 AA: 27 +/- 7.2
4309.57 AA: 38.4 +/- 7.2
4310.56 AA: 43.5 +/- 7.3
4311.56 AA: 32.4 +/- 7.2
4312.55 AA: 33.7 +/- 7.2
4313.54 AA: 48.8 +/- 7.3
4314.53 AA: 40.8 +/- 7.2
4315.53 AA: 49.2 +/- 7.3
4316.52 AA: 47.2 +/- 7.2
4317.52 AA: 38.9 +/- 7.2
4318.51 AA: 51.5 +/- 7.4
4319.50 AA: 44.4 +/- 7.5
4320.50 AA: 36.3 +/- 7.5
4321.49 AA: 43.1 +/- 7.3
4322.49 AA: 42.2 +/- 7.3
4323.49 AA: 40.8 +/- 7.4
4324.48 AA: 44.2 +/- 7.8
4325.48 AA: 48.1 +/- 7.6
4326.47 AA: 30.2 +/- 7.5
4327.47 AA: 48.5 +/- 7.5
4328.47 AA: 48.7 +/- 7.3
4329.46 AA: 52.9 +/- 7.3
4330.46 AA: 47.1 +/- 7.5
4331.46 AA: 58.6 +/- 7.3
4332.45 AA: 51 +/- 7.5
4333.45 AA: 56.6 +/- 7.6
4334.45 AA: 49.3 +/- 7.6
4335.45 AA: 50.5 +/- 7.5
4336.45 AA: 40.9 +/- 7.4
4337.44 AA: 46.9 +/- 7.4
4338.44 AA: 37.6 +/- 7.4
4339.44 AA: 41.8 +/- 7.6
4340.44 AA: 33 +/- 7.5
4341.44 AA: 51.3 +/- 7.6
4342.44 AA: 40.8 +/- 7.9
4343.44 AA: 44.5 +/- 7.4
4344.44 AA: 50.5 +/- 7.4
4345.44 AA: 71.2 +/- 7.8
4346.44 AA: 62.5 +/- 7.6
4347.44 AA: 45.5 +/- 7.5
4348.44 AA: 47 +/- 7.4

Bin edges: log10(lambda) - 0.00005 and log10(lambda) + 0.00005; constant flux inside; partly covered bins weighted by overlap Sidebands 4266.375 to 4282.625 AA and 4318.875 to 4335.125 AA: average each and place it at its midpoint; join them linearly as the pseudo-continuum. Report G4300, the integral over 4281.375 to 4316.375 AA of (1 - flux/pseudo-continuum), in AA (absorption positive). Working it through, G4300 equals 5.3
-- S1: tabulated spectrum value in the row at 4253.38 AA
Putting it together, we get 54.6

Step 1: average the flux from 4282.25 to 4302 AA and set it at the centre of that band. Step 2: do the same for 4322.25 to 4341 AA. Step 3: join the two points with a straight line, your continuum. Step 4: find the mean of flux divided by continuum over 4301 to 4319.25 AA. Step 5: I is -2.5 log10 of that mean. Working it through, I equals 0.16 mag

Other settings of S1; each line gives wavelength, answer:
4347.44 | 45.5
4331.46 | 58.6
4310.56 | 43.5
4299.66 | 31.2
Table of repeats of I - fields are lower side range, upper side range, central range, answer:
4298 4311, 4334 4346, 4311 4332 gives -0.15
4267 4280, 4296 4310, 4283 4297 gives -0.15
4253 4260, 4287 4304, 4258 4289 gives -0.10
